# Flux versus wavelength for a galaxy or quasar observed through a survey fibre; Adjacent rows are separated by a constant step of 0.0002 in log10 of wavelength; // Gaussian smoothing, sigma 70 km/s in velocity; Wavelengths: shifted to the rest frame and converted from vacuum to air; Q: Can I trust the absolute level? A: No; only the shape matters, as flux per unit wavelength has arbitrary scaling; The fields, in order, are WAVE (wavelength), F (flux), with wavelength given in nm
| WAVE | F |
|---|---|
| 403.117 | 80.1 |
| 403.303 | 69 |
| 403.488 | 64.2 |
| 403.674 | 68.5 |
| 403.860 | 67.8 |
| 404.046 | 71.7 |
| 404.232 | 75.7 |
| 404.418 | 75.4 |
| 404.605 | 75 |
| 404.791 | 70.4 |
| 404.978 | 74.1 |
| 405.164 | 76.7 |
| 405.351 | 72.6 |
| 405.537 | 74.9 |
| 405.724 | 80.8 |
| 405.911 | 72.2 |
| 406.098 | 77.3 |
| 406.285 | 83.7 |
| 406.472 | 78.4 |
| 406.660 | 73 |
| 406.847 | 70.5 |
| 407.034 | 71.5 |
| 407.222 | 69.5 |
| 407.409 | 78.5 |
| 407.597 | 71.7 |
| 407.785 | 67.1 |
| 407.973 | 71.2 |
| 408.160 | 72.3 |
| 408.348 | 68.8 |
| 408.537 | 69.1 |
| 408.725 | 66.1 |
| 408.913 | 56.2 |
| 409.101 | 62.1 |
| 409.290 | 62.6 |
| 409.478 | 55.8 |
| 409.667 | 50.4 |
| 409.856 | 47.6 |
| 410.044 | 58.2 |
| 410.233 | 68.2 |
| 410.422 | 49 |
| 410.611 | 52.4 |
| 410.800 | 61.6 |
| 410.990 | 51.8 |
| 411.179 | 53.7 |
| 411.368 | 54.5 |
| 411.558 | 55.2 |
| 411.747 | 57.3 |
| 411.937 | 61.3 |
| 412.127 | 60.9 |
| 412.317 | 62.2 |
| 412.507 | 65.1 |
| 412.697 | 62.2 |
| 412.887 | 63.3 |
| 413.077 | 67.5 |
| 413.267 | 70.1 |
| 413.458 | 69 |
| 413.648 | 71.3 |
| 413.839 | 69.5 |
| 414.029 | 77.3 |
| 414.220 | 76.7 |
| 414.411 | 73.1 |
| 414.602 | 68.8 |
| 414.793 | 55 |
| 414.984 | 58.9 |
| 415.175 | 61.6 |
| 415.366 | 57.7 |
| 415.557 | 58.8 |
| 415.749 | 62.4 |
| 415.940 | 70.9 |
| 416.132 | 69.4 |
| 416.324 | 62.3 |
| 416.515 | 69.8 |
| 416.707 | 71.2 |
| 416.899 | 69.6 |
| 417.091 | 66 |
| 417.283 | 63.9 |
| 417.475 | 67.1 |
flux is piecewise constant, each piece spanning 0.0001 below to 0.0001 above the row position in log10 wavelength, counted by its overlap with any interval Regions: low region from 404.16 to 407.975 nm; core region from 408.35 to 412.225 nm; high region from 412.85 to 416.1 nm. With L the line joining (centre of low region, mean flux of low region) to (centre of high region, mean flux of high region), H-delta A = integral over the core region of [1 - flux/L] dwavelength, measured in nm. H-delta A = 0.69 nm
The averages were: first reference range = 74.3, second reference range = 66.7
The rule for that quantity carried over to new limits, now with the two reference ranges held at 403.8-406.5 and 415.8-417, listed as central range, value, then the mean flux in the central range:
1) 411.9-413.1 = 0.13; 63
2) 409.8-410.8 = 0.22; 56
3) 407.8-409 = 0.10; 67.4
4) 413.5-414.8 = -0.02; 71.2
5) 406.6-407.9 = 0.04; 71.6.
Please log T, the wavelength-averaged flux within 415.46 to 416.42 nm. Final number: 64.8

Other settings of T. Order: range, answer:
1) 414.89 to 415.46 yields 59.4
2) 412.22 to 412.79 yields 63.1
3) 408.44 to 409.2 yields 63.3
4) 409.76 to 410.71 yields 55.1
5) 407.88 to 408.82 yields 69.5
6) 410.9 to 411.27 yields 52.8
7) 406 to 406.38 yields 80.4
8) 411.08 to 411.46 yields 54.2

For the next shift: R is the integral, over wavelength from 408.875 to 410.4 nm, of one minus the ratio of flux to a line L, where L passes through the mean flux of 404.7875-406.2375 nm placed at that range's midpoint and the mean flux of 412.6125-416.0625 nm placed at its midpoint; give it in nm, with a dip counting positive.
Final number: 0.30 nm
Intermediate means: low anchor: 75.4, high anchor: 66.4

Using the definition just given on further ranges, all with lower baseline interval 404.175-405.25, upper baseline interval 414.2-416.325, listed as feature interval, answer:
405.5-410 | 0.19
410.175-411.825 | 0.31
